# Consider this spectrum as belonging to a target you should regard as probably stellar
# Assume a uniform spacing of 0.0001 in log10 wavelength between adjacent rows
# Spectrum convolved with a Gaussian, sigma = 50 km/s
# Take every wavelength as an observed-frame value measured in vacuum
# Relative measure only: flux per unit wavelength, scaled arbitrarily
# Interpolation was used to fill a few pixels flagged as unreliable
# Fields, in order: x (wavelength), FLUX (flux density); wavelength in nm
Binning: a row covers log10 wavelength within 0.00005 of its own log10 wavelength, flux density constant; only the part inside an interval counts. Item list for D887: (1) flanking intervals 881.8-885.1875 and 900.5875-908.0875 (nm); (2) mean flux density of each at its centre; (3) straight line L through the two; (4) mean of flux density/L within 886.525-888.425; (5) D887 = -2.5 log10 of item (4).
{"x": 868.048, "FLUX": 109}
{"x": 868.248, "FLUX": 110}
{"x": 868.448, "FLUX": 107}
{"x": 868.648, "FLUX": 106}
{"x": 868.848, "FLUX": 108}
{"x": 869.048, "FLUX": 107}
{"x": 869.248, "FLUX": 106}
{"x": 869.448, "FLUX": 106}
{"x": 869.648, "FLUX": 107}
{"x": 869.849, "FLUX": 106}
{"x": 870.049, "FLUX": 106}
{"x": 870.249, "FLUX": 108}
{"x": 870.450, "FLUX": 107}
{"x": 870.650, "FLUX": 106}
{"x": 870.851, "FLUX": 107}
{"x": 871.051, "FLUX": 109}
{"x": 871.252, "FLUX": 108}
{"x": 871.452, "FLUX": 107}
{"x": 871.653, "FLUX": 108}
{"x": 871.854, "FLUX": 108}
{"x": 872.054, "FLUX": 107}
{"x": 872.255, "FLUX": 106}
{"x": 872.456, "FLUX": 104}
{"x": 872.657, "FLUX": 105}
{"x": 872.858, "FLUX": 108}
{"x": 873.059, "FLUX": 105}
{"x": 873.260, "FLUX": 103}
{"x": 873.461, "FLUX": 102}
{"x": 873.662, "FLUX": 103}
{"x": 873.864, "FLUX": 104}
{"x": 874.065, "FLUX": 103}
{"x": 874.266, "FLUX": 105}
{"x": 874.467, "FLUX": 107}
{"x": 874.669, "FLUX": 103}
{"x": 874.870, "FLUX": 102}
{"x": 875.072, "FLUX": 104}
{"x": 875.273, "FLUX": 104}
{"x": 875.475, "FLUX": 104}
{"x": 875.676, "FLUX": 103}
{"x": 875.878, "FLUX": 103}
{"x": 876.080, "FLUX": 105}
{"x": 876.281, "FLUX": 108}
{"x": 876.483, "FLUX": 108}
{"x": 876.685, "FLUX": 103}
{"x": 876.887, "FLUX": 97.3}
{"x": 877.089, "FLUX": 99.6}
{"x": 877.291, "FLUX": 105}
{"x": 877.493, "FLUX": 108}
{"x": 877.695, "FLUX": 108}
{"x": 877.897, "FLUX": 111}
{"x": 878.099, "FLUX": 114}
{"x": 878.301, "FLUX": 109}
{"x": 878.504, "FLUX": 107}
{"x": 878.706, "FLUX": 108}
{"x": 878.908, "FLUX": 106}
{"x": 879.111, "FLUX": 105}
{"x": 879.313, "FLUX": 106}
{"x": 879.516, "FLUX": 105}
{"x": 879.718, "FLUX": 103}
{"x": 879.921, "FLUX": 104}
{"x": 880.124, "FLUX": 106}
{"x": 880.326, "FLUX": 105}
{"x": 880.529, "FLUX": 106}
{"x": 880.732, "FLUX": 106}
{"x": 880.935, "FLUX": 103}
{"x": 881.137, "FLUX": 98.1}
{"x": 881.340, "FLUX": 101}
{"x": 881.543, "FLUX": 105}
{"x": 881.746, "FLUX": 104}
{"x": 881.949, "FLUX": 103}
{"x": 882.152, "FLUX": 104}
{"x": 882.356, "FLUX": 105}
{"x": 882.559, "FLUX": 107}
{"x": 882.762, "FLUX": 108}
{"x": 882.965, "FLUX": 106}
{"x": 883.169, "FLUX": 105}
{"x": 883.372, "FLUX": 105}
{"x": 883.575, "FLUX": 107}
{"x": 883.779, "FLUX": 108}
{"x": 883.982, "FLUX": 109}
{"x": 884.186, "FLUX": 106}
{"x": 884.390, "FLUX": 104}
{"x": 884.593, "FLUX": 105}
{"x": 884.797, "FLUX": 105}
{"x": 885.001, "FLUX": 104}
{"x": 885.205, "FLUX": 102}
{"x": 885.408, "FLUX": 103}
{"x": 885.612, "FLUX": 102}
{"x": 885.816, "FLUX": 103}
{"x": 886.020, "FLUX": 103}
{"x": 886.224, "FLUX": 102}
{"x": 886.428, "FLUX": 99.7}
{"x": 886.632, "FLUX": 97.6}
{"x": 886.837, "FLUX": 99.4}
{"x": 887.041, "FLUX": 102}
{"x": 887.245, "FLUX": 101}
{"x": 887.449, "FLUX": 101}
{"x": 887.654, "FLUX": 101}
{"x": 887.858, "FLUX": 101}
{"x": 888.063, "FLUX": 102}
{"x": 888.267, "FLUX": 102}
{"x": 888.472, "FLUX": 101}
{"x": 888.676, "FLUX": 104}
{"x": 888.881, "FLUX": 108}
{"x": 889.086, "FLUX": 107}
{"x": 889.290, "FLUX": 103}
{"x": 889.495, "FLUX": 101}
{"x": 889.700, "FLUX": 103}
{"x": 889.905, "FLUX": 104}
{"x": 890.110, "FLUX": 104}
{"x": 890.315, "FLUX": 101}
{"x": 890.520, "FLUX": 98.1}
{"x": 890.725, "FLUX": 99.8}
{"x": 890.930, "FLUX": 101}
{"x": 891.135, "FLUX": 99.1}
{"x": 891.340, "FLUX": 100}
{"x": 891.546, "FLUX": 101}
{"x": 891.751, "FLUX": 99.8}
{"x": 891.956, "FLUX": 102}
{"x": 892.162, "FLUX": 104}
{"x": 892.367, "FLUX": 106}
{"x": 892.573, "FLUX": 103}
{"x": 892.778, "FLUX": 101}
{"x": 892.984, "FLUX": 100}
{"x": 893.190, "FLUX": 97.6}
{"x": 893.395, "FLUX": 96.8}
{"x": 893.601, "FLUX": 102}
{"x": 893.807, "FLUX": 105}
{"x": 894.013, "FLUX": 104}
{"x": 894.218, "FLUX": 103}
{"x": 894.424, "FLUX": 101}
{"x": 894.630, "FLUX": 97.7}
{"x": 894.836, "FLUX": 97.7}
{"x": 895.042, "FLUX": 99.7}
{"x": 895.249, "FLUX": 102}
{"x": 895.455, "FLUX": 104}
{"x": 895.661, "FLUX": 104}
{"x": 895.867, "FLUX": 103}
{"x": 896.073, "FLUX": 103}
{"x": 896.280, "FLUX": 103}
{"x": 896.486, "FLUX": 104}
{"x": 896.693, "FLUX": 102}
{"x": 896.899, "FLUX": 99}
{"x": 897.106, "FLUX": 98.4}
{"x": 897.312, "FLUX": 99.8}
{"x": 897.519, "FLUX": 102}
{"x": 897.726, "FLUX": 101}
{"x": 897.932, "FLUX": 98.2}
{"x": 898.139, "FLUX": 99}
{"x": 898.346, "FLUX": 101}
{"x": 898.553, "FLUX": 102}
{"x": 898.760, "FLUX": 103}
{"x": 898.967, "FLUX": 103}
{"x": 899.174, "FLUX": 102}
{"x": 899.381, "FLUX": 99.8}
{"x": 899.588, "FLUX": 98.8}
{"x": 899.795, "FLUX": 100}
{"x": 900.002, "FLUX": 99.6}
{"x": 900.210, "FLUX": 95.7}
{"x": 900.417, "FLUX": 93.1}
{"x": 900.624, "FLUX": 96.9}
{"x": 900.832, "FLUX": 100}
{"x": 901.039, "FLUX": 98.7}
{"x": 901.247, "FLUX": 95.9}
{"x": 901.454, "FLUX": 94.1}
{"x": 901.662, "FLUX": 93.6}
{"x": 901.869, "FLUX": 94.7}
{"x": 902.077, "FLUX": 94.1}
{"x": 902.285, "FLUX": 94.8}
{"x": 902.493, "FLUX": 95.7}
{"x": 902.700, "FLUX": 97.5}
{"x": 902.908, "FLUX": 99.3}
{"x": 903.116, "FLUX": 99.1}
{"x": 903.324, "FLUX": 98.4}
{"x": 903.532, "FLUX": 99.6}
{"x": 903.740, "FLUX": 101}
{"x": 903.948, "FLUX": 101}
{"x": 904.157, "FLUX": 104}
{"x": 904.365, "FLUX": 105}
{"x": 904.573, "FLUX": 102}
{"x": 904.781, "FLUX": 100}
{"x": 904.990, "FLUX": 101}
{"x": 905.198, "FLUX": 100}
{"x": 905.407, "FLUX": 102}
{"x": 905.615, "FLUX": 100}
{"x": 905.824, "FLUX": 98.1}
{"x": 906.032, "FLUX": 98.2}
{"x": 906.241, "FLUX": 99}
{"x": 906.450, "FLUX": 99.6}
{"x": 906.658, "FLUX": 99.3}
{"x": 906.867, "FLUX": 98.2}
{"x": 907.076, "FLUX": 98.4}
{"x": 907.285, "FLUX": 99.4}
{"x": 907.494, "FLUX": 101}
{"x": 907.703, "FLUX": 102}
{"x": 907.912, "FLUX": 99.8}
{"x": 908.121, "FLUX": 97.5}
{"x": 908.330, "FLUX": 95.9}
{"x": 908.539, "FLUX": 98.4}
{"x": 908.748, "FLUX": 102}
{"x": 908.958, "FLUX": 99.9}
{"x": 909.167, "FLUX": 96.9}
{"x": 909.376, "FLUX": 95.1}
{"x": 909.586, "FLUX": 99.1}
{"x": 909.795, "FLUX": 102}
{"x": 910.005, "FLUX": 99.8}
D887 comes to 0.04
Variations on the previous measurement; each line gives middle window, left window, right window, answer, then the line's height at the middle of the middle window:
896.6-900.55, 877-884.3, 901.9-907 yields 0.01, 101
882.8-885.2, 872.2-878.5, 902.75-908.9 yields -0.02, 104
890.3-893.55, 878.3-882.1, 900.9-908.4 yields 0.01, 102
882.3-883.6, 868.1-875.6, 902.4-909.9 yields -0.02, 104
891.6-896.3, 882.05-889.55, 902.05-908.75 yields 0.00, 102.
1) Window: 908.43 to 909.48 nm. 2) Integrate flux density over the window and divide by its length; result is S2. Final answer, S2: 98.5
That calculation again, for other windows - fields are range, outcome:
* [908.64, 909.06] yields 101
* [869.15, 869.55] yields 106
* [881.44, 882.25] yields 104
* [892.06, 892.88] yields 104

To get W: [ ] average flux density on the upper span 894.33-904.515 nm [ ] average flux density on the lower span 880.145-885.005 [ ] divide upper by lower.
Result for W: 0.9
